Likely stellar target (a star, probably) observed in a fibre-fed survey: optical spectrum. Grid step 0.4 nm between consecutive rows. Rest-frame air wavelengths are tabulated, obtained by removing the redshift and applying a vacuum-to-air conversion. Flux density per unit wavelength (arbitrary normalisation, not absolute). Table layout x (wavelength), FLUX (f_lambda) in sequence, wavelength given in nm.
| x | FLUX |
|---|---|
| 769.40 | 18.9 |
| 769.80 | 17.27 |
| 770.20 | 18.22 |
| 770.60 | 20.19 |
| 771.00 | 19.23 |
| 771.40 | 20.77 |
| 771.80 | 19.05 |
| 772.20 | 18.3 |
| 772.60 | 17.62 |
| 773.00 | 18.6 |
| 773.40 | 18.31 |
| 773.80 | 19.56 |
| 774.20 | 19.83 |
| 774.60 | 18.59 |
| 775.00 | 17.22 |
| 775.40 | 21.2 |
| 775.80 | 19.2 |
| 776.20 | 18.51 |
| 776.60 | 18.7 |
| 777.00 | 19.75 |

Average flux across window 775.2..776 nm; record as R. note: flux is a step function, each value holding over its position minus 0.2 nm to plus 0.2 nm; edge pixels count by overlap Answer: 20.2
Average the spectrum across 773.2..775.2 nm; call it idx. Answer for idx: 18.7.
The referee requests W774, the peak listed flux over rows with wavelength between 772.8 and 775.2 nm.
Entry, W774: 19.83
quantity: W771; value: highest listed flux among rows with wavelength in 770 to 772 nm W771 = 20.77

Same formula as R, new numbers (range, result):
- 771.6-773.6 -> 18.4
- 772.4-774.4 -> 18.8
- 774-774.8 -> 19.2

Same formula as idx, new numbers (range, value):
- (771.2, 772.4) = 19.4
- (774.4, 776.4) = 18.9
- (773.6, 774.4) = 19.7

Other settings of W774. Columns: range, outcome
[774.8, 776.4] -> 21.2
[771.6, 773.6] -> 19.05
